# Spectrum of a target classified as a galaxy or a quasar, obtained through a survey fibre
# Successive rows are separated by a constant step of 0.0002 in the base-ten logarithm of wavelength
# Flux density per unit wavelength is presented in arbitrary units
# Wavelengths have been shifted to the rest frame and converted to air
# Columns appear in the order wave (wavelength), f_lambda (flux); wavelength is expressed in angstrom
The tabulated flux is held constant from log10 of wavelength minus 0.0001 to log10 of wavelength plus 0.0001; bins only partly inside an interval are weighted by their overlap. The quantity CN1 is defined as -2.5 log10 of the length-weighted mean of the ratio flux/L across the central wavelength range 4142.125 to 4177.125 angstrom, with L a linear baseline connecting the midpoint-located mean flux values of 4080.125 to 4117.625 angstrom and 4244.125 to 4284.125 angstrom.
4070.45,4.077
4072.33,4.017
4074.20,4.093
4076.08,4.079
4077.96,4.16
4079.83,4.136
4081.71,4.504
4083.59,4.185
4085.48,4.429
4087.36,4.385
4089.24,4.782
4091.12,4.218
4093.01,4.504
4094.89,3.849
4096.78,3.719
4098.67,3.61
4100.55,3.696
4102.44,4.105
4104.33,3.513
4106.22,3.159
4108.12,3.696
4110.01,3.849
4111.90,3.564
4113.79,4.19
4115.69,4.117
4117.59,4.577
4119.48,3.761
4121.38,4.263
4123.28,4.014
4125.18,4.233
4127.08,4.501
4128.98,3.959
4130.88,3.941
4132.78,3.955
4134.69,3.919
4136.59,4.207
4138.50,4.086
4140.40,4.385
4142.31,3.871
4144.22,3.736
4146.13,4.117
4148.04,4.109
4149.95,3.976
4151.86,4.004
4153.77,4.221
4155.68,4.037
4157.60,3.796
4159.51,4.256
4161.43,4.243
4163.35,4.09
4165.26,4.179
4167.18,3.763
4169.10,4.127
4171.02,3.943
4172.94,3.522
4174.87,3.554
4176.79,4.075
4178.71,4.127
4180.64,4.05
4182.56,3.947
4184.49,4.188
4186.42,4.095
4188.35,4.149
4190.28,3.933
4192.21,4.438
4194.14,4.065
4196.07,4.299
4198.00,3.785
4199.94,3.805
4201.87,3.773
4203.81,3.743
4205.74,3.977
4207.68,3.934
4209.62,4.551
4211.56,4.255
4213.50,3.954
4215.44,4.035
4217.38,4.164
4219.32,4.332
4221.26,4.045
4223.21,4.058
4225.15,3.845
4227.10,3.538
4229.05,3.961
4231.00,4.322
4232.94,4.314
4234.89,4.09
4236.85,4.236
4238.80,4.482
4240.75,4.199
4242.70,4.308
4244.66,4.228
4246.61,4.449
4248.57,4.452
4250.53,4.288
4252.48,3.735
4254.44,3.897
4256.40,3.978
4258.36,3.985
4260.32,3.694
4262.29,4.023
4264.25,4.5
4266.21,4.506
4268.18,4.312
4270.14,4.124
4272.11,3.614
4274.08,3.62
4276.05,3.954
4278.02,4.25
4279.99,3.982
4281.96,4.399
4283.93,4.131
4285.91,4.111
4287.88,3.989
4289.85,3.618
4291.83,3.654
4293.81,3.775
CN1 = 0.02 mag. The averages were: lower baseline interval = 4.02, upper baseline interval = 4.1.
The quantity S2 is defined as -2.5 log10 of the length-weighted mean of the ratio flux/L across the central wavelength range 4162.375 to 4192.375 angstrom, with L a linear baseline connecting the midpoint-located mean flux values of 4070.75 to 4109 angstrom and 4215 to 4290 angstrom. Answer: 0.02 mag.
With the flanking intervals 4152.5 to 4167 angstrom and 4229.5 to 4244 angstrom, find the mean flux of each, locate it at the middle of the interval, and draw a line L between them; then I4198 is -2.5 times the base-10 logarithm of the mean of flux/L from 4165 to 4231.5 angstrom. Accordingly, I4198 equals 0.05 mag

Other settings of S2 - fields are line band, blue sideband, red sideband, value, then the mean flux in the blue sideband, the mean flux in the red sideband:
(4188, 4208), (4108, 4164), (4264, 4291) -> 0.02 mag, 4.06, 4.07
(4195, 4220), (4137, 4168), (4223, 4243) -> 0.02 mag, 4.06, 4.12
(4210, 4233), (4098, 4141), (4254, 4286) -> -0.01 mag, 3.97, 4.06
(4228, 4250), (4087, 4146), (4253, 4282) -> -0.06 mag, 4.01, 4.04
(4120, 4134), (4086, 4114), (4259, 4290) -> -0.04 mag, 3.92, 4.06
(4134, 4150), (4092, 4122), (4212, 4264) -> -0.03 mag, 3.88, 4.11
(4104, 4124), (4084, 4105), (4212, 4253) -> 0.05 mag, 4.08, 4.15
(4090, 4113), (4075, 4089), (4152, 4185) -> 0.12 mag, 4.29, 4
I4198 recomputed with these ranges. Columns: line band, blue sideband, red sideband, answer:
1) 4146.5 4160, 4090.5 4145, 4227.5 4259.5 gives -0.01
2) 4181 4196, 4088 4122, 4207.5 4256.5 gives -0.01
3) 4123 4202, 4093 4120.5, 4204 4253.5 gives -0.02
